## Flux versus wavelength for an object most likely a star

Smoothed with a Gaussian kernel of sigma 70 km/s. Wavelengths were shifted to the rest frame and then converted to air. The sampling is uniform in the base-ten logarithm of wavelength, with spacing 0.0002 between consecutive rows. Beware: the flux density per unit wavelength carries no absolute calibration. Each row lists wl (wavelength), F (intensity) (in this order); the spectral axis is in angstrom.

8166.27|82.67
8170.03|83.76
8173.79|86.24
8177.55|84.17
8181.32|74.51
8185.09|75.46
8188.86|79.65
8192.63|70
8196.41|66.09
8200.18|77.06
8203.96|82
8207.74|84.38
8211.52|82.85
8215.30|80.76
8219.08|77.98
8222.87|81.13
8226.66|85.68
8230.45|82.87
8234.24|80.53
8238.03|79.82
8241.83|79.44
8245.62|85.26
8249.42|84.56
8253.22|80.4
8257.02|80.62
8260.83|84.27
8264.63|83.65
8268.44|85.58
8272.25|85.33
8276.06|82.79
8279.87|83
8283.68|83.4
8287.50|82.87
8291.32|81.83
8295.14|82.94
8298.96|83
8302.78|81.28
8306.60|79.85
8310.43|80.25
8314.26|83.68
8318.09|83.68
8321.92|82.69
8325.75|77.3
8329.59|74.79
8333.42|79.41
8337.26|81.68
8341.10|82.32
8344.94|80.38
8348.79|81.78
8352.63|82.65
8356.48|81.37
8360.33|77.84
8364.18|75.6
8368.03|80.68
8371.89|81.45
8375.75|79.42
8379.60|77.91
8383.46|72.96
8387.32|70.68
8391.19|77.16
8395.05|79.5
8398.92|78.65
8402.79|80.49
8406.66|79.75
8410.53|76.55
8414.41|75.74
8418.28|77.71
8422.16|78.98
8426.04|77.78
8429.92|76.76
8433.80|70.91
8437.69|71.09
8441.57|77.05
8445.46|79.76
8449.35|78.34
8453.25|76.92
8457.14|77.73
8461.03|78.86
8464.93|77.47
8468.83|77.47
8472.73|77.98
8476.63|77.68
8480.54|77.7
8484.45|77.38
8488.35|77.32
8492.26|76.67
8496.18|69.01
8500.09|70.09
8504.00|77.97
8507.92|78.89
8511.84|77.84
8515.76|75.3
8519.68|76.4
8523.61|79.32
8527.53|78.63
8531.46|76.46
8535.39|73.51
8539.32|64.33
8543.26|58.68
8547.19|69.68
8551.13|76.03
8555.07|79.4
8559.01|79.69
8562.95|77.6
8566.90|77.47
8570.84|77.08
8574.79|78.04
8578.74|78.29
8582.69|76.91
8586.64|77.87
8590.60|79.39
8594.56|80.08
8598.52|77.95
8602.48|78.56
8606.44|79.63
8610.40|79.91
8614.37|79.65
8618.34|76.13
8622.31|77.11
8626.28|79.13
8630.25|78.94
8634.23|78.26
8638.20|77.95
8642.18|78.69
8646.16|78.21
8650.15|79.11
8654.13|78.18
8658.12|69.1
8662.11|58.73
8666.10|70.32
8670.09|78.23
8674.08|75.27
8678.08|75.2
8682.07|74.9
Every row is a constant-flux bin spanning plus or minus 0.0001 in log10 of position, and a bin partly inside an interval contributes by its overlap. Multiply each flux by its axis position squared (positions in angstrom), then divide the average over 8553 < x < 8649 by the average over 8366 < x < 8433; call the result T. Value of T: 1.06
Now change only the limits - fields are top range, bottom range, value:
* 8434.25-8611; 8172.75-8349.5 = 1.00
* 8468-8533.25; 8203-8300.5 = 0.98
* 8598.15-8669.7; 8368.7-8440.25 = 1.05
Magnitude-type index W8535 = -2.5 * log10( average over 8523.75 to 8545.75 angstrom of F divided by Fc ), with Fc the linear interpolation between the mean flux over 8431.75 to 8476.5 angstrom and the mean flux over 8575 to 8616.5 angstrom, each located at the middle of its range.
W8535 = 0.10 mag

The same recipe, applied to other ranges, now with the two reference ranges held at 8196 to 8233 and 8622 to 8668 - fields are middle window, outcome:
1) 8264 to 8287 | -0.05 mag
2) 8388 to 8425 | 0.00 mag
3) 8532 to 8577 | 0.04 mag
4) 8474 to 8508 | 0.02 mag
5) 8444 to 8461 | -0.01 mag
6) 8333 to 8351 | -0.03 mag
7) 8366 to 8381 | -0.02 mag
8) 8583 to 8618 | -0.04 mag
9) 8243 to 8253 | -0.05 mag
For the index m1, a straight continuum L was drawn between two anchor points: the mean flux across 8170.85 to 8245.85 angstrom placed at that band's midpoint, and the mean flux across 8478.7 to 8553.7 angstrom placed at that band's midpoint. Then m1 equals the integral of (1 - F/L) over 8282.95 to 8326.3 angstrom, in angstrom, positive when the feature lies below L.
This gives -2.2 angstrom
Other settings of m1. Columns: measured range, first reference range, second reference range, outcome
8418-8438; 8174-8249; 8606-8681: 0.56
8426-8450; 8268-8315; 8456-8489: 0.92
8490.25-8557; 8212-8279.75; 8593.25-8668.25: 3.58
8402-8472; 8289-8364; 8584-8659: 2.39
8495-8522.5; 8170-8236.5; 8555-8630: 1.15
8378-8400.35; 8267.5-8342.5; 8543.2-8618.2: 1.23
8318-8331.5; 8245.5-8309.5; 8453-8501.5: 0.38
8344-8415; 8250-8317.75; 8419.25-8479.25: 0.83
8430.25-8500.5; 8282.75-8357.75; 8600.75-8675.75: 2.52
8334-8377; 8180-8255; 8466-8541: -1.48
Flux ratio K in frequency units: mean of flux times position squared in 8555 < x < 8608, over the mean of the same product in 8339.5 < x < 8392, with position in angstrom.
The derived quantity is 1.05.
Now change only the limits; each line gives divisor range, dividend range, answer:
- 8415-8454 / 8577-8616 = 1.07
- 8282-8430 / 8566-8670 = 1.03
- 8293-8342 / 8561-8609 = 1.03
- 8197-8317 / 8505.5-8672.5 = 1.00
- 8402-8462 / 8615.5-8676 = 1.03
